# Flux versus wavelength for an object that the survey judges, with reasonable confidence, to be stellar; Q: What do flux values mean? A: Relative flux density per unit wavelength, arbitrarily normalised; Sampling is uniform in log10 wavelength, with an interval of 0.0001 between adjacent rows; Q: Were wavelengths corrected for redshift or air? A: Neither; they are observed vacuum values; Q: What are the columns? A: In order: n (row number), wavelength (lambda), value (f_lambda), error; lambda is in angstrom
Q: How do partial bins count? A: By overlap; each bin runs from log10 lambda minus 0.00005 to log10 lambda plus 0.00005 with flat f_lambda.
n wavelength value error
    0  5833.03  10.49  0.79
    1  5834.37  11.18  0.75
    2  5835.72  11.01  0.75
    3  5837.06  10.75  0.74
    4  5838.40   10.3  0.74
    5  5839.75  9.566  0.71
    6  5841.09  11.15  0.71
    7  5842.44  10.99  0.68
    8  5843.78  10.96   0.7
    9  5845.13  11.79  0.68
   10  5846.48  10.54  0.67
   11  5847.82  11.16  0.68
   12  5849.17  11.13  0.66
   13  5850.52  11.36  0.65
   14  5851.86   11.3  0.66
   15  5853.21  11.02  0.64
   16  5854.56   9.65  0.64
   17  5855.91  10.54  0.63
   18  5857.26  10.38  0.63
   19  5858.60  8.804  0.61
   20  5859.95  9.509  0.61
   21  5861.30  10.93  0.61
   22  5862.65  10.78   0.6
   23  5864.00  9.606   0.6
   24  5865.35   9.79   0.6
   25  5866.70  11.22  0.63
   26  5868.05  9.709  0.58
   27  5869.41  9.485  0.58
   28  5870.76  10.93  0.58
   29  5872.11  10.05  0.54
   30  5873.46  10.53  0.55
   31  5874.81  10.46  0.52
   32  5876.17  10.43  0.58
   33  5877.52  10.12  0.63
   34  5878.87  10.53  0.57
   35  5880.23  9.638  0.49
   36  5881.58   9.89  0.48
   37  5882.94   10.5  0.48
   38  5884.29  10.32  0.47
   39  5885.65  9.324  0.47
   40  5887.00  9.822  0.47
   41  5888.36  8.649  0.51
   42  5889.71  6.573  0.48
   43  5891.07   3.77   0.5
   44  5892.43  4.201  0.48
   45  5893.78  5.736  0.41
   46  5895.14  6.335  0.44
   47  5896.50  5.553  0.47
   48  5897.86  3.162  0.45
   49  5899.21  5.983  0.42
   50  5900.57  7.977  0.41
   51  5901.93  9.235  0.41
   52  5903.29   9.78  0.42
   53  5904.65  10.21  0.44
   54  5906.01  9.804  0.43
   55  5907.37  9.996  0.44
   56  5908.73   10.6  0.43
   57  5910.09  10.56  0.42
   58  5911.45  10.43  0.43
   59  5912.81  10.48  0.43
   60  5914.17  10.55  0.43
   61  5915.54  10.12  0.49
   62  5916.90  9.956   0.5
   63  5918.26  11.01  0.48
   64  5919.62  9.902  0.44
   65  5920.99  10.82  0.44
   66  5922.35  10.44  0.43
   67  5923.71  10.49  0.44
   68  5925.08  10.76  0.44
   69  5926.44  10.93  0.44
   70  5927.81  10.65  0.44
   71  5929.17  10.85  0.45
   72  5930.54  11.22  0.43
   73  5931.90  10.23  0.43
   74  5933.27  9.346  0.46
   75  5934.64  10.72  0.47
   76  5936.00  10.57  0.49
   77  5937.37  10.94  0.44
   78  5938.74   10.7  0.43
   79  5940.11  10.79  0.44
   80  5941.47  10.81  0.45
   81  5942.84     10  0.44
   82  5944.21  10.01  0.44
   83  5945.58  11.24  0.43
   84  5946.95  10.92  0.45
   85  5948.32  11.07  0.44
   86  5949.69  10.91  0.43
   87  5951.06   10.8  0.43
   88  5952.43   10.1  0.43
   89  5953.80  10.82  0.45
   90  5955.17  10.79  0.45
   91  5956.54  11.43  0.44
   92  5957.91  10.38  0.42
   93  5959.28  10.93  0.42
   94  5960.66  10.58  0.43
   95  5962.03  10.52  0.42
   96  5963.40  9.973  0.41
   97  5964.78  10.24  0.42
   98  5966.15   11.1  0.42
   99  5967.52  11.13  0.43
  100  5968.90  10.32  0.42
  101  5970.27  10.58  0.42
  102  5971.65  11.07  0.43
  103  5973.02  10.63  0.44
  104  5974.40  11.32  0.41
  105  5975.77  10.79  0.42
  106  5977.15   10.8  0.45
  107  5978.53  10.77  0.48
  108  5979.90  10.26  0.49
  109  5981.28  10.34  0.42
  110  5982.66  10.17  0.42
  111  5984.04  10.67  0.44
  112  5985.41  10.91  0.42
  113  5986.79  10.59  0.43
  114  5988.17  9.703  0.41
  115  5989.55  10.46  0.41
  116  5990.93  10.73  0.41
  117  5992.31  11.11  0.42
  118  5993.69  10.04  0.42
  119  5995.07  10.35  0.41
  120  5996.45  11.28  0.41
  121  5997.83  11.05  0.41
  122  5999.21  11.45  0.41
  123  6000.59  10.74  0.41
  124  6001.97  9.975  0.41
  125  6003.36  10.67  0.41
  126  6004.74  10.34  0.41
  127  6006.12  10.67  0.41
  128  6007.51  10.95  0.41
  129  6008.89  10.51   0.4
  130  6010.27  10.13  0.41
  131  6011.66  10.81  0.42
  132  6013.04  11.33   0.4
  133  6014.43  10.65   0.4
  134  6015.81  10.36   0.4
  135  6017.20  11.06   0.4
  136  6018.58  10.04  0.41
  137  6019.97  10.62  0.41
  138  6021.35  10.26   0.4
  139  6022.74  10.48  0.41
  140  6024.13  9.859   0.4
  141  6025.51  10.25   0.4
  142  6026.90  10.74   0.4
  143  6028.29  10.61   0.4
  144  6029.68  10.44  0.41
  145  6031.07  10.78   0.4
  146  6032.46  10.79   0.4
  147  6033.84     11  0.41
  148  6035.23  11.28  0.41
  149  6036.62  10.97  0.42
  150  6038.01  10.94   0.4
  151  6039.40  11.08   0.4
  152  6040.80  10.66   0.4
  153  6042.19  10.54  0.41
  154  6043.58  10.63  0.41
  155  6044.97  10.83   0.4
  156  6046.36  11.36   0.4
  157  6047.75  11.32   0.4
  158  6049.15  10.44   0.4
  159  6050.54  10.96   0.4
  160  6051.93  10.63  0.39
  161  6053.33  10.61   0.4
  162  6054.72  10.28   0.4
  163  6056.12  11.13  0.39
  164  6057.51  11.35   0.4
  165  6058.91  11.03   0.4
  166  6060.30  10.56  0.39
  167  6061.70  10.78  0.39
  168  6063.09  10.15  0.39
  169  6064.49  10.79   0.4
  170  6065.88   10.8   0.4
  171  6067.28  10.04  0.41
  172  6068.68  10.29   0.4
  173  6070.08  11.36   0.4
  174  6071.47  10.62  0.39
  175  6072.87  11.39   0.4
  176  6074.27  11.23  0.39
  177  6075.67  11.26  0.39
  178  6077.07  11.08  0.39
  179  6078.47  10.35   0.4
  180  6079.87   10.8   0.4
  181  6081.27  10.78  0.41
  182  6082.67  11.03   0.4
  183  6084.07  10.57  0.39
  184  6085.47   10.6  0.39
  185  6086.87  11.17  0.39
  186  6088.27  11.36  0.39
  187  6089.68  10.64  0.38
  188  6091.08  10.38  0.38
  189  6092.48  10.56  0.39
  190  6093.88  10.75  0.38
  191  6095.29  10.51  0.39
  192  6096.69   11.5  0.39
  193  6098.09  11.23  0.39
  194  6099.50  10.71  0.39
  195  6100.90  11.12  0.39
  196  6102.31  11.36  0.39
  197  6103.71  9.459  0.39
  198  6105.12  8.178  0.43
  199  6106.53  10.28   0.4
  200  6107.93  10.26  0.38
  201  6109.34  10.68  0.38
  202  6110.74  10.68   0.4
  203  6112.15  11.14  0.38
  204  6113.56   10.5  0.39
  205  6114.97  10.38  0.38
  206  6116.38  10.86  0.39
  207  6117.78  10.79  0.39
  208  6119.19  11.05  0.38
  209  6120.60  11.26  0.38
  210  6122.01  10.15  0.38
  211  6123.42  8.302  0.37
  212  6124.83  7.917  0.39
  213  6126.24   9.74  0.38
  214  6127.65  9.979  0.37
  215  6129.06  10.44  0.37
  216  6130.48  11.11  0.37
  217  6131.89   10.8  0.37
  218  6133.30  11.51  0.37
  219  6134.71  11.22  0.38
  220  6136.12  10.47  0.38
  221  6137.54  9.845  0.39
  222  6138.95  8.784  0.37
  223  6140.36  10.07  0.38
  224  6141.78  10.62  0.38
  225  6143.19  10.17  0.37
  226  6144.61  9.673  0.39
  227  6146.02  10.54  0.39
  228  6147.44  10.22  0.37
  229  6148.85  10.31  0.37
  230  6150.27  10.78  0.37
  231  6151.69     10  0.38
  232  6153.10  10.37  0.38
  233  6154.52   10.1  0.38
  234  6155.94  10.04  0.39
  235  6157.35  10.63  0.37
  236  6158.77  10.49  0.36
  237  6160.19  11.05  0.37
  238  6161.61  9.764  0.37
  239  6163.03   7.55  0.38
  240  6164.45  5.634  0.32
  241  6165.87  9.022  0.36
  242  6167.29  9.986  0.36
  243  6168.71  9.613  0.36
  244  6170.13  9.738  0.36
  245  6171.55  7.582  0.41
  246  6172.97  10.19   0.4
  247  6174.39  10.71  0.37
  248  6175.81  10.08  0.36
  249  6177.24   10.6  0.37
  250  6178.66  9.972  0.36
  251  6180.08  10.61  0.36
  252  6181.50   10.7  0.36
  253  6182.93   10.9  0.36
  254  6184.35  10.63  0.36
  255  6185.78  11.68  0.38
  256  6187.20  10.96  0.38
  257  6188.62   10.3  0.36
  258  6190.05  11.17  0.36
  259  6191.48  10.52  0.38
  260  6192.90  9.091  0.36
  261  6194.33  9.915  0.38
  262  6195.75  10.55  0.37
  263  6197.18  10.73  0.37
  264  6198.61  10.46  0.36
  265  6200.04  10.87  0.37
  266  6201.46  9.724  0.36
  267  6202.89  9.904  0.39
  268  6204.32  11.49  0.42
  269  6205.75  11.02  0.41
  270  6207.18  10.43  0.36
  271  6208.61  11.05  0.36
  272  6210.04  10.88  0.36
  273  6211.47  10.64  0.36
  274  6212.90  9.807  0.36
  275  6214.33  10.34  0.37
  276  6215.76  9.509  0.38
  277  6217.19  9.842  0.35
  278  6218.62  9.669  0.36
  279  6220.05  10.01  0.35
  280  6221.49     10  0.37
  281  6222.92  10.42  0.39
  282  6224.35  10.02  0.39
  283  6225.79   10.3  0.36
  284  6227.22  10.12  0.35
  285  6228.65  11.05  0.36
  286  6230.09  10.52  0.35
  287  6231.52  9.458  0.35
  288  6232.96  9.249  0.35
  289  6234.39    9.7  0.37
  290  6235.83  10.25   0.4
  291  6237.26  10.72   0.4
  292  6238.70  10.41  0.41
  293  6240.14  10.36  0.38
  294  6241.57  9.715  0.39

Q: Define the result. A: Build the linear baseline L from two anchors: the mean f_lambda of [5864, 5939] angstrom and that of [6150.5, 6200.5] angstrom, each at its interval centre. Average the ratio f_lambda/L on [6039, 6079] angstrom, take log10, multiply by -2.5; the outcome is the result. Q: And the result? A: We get -0.10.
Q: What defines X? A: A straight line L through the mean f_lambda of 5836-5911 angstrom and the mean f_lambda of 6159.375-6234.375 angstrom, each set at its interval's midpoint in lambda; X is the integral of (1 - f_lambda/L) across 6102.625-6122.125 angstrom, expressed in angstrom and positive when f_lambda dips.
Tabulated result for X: -0.9 angstrom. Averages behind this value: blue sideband 9.52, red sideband 10.1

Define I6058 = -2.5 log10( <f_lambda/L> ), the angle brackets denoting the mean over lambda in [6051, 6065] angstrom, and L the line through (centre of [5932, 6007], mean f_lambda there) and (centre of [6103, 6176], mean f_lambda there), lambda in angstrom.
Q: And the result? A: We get -0.04 mag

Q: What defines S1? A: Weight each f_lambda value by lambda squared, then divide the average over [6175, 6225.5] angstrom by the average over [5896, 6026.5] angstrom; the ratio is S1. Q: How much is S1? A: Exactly 1.09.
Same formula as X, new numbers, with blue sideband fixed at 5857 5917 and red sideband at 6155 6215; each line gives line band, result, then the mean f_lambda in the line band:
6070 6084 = -1.65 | 11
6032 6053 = -2.63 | 10.9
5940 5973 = -4.57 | 10.7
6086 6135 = -2.95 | 10.5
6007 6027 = -1.95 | 10.5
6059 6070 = -0.91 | 10.6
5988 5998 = -1.16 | 10.6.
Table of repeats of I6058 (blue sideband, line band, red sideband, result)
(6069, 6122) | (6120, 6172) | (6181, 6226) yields 0.08 mag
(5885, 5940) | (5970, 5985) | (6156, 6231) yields -0.13 mag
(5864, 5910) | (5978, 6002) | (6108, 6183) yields -0.14 mag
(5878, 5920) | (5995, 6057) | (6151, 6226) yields -0.15 mag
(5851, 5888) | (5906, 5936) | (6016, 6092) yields -0.01 mag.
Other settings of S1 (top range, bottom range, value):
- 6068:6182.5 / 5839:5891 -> 1.11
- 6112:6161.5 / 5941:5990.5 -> 1.02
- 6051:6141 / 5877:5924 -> 1.27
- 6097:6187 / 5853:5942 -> 1.15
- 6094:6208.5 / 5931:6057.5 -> 1.01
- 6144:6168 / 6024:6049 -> 0.94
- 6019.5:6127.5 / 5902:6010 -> 1.05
